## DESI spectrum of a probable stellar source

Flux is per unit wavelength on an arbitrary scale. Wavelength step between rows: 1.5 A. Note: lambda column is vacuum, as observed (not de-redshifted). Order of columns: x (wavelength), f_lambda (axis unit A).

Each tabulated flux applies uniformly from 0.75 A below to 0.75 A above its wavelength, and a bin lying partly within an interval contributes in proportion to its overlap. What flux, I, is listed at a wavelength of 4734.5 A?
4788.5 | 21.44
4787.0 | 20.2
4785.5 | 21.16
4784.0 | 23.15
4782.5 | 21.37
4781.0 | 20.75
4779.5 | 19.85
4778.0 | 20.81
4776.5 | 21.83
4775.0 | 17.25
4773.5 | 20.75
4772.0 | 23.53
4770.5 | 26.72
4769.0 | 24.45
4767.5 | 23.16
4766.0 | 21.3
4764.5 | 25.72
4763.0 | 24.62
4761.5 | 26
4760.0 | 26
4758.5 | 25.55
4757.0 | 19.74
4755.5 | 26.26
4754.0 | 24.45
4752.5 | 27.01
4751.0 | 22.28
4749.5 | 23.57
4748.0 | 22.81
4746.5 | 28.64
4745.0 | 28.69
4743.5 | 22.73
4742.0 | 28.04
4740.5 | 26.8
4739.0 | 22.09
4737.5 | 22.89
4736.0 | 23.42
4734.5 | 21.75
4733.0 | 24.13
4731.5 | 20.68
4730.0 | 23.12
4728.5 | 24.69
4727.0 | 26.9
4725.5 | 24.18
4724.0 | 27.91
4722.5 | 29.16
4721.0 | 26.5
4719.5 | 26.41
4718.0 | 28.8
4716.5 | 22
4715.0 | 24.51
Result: 21.75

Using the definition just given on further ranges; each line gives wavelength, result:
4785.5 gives 21.16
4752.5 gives 27.01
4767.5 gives 23.16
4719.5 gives 26.41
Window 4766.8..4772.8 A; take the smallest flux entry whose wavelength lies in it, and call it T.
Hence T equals 23.16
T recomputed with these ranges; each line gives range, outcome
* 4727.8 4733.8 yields 20.68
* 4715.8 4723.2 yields 22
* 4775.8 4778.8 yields 20.81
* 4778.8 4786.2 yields 19.85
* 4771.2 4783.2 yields 17.25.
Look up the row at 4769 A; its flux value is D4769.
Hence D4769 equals 24.45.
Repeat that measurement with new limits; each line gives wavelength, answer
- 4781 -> 20.75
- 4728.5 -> 24.69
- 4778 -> 20.81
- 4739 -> 22.09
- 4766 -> 21.3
